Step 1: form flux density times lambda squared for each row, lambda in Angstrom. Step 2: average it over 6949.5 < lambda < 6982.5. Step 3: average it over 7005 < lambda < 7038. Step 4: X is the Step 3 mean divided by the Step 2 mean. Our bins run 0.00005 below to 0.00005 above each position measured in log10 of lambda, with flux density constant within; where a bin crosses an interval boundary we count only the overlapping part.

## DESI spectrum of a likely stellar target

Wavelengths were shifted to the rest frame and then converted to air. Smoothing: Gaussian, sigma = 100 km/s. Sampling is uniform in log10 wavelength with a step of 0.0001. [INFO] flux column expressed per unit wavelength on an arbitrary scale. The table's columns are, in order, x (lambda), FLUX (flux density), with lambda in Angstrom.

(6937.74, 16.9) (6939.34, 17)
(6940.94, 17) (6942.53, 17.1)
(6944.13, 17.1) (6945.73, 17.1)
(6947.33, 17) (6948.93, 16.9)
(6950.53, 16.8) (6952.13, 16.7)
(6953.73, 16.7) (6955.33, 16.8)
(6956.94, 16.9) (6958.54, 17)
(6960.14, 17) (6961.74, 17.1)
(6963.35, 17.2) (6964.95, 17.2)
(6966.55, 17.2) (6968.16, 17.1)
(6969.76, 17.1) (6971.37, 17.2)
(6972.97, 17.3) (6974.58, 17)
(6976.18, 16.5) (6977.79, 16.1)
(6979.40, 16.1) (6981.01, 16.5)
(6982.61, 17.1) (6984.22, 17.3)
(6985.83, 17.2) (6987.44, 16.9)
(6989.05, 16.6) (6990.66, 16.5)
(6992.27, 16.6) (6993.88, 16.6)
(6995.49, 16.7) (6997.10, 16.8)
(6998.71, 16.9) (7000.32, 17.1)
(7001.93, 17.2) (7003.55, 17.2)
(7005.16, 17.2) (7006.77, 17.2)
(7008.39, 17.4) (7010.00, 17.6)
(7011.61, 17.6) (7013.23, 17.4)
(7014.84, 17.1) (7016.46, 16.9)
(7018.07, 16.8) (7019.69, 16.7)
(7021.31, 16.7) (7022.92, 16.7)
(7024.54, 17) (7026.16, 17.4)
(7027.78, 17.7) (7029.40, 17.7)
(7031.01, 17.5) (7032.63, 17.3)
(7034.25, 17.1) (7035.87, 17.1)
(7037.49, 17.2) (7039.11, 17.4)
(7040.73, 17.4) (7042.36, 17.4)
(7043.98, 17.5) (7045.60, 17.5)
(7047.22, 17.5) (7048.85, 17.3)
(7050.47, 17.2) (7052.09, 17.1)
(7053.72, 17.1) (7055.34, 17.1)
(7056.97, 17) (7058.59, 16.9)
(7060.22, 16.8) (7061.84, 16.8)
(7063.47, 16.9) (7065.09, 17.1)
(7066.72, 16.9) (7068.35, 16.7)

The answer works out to 1.04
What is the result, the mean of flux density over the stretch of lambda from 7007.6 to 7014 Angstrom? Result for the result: 17.5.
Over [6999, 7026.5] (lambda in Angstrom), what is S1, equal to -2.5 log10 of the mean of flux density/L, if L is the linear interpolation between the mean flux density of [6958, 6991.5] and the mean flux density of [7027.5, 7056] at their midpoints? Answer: 0.00 mag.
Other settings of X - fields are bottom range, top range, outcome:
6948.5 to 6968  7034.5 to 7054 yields 1.05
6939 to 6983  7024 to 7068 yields 1.04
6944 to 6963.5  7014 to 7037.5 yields 1.03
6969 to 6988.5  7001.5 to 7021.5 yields 1.03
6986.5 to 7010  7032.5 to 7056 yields 1.03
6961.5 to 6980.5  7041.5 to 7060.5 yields 1.04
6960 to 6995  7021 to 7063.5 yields 1.04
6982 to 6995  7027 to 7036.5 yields 1.05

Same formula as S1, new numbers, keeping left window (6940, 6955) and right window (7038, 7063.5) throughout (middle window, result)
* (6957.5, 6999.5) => 0.01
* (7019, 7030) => 0.00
